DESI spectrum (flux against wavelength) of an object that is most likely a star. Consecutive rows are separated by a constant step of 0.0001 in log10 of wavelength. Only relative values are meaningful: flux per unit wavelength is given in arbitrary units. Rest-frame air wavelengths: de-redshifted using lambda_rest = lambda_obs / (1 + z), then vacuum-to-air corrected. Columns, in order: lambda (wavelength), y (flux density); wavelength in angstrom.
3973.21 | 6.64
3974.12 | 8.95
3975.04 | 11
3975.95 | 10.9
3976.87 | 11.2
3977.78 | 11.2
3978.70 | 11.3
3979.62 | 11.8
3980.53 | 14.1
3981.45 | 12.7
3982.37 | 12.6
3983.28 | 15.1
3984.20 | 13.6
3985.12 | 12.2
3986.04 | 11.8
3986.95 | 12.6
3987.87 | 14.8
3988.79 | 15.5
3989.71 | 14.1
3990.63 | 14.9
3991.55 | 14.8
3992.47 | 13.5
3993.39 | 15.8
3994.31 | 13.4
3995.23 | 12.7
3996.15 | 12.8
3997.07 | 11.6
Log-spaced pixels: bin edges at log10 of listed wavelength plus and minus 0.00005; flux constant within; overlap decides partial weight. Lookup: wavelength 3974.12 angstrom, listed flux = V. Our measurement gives 8.95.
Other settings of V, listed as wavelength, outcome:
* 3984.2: 13.6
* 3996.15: 12.8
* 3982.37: 12.6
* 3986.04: 11.8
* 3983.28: 15.1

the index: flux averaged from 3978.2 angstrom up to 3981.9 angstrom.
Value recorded 12.4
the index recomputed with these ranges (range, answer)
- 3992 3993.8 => 14.6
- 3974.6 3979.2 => 11.1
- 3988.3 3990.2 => 14.8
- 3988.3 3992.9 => 14.5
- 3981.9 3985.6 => 13.4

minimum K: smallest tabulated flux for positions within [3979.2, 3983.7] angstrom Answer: 11.8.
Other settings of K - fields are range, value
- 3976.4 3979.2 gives 11.2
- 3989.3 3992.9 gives 13.5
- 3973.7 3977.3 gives 8.95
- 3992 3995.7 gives 12.7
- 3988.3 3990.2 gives 14.1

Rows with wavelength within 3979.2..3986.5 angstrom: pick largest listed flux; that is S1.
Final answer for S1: 15.1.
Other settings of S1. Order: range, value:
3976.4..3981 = 14.1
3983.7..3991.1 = 15.5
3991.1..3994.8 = 15.8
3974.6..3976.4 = 11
